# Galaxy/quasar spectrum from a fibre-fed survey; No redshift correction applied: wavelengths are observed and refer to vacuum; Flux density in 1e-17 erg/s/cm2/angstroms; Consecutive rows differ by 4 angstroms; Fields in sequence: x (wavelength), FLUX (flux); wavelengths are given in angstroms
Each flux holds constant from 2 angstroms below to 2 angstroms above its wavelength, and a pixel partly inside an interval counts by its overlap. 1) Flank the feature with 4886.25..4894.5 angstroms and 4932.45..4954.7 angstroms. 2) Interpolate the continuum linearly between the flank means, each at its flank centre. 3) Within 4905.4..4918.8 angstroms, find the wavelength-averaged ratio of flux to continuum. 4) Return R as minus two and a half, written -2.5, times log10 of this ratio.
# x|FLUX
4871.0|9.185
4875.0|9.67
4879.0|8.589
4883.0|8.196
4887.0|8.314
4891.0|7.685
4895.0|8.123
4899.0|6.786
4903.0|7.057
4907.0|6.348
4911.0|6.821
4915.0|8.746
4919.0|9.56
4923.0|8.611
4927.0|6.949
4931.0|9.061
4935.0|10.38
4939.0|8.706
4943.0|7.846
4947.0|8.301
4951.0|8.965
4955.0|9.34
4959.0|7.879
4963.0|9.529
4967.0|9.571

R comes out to 0.10 mag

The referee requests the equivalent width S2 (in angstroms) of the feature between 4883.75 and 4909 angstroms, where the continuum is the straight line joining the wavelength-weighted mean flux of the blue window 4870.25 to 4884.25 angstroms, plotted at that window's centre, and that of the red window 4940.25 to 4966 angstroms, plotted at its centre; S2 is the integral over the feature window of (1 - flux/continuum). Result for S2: 4.1 angstroms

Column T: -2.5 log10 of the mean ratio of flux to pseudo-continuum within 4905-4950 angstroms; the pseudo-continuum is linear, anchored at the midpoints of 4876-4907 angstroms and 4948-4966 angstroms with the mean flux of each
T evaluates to 0.014 mag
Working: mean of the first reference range 7.79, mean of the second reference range 8.93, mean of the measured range 8.32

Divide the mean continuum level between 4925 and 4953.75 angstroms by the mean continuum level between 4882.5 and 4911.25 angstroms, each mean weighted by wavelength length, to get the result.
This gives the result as 1.2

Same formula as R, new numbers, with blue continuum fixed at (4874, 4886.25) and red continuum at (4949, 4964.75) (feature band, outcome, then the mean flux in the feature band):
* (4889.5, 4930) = 0.14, 7.7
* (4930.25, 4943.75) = -0.03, 9.1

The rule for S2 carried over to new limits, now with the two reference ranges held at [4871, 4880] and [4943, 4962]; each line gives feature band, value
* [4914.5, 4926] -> 0.0 angstroms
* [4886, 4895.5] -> 1.1 angstroms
